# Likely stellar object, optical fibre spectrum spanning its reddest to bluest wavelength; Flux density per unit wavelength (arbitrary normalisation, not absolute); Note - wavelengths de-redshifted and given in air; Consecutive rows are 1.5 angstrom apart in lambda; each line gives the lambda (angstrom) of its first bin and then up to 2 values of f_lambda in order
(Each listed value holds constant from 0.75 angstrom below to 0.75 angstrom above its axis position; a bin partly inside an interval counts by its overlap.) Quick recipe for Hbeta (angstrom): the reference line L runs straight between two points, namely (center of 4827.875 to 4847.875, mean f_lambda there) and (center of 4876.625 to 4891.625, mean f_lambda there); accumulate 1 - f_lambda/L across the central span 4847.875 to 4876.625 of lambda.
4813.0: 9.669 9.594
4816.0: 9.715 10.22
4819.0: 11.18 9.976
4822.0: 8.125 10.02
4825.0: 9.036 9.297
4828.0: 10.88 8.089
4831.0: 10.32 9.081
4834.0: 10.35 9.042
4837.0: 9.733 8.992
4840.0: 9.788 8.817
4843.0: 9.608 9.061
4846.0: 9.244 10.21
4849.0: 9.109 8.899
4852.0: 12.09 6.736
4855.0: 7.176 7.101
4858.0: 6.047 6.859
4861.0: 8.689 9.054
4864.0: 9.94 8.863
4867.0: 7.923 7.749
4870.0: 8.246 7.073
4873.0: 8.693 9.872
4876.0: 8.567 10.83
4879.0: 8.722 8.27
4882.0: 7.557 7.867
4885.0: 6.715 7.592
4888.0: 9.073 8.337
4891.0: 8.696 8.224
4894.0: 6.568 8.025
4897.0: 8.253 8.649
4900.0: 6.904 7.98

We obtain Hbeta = 1.6 angstrom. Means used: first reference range 9.46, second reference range 8.36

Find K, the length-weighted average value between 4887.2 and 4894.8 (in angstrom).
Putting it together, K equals 8.17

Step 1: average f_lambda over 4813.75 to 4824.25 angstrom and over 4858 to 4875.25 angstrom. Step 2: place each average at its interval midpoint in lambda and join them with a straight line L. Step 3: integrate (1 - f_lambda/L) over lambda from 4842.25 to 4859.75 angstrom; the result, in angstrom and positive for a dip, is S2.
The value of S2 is 0.6 angstrom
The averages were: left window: 9.83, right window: 8.35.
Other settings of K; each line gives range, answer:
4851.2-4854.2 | 9.45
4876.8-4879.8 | 9.73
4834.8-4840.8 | 9.39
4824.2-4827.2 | 9.18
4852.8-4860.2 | 6.78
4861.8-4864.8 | 9.49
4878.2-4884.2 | 8.13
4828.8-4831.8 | 9.22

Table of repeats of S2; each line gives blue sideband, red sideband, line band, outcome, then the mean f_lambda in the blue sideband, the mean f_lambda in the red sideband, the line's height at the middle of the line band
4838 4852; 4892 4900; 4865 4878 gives 0.0 angstrom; 9.46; 7.84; 8.62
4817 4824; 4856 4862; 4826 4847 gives -1.6 angstrom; 9.89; 7.26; 8.79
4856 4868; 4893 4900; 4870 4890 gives -1.2 angstrom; 8.07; 7.78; 7.92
